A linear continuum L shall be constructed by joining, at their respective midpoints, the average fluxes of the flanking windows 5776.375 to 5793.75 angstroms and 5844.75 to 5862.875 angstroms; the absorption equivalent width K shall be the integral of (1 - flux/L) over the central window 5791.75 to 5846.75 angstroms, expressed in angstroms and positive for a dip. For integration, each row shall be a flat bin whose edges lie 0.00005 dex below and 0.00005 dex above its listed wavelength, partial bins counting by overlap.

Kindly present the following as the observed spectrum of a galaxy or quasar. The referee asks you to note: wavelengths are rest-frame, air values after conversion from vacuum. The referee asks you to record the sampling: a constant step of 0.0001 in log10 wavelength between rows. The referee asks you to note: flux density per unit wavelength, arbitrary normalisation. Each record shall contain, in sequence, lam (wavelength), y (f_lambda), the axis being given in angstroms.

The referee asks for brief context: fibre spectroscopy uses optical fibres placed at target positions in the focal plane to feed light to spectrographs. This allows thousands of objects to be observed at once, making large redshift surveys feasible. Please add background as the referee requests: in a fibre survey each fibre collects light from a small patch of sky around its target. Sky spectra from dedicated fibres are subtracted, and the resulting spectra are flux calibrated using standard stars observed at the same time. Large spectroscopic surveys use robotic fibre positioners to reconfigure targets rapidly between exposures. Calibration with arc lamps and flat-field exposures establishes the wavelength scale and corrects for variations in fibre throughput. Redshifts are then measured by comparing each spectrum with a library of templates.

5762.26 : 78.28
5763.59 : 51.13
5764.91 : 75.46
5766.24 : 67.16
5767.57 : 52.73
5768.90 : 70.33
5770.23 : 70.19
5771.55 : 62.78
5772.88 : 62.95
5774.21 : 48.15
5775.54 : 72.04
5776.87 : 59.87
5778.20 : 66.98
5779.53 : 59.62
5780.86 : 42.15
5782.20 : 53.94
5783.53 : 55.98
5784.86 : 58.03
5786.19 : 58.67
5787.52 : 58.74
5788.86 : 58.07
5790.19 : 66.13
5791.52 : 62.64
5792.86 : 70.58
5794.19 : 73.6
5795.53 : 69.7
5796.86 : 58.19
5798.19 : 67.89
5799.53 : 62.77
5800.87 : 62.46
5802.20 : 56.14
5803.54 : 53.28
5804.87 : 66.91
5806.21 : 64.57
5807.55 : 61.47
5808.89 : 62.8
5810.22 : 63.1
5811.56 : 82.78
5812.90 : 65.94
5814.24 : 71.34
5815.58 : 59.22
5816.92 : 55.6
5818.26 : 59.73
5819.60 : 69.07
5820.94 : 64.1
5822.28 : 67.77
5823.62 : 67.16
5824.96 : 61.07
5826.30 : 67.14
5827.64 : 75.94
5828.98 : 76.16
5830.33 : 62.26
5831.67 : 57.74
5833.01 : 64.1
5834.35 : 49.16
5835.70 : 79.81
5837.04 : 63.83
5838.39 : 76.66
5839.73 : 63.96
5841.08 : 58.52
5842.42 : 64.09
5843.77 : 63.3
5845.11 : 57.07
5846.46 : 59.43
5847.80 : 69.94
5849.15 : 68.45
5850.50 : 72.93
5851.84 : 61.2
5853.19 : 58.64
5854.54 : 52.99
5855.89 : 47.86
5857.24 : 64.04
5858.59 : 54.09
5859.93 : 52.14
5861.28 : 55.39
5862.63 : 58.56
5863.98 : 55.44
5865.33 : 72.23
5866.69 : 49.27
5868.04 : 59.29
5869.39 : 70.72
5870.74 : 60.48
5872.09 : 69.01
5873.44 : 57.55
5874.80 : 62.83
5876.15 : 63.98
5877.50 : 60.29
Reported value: -4.9 angstroms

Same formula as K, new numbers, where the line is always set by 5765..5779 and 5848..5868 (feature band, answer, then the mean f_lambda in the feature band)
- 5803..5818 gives -0.6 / 64.2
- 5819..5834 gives -1.3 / 66.2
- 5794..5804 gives -0.1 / 62.7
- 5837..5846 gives -0.6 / 63.8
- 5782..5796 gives 0.1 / 62.5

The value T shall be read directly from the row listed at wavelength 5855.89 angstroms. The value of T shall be 47.86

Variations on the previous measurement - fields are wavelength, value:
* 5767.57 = 52.73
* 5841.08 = 58.52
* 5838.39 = 76.66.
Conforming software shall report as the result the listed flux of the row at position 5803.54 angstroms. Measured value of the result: 53.28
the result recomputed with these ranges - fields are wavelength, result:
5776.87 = 59.87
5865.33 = 72.23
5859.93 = 52.14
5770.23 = 70.19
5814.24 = 71.34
